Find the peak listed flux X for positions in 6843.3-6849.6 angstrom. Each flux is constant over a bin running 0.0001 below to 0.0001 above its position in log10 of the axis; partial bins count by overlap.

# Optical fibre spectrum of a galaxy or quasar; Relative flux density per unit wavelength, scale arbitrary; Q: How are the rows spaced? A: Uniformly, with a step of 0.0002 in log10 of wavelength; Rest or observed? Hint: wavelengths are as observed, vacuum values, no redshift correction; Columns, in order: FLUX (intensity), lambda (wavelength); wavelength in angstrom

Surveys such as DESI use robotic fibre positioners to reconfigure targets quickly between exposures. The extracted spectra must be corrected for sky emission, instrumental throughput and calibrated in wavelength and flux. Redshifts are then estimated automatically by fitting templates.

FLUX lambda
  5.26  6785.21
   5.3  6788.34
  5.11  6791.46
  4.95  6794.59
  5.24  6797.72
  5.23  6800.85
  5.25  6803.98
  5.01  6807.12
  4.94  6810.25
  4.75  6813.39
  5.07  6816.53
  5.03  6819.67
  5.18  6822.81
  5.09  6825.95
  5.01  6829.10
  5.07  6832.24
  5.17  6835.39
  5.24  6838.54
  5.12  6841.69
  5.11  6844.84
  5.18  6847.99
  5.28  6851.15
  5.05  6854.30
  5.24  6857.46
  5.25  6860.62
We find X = 5.18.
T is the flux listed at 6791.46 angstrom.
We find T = 5.11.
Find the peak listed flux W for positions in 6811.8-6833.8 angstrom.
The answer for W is 5.18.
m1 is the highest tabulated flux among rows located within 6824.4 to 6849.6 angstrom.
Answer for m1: 5.24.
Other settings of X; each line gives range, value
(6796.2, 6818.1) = 5.25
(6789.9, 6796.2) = 5.11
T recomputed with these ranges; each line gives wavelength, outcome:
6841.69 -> 5.12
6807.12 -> 5.01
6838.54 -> 5.24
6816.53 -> 5.07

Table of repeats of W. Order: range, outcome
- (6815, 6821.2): 5.07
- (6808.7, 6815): 4.94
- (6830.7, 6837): 5.17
